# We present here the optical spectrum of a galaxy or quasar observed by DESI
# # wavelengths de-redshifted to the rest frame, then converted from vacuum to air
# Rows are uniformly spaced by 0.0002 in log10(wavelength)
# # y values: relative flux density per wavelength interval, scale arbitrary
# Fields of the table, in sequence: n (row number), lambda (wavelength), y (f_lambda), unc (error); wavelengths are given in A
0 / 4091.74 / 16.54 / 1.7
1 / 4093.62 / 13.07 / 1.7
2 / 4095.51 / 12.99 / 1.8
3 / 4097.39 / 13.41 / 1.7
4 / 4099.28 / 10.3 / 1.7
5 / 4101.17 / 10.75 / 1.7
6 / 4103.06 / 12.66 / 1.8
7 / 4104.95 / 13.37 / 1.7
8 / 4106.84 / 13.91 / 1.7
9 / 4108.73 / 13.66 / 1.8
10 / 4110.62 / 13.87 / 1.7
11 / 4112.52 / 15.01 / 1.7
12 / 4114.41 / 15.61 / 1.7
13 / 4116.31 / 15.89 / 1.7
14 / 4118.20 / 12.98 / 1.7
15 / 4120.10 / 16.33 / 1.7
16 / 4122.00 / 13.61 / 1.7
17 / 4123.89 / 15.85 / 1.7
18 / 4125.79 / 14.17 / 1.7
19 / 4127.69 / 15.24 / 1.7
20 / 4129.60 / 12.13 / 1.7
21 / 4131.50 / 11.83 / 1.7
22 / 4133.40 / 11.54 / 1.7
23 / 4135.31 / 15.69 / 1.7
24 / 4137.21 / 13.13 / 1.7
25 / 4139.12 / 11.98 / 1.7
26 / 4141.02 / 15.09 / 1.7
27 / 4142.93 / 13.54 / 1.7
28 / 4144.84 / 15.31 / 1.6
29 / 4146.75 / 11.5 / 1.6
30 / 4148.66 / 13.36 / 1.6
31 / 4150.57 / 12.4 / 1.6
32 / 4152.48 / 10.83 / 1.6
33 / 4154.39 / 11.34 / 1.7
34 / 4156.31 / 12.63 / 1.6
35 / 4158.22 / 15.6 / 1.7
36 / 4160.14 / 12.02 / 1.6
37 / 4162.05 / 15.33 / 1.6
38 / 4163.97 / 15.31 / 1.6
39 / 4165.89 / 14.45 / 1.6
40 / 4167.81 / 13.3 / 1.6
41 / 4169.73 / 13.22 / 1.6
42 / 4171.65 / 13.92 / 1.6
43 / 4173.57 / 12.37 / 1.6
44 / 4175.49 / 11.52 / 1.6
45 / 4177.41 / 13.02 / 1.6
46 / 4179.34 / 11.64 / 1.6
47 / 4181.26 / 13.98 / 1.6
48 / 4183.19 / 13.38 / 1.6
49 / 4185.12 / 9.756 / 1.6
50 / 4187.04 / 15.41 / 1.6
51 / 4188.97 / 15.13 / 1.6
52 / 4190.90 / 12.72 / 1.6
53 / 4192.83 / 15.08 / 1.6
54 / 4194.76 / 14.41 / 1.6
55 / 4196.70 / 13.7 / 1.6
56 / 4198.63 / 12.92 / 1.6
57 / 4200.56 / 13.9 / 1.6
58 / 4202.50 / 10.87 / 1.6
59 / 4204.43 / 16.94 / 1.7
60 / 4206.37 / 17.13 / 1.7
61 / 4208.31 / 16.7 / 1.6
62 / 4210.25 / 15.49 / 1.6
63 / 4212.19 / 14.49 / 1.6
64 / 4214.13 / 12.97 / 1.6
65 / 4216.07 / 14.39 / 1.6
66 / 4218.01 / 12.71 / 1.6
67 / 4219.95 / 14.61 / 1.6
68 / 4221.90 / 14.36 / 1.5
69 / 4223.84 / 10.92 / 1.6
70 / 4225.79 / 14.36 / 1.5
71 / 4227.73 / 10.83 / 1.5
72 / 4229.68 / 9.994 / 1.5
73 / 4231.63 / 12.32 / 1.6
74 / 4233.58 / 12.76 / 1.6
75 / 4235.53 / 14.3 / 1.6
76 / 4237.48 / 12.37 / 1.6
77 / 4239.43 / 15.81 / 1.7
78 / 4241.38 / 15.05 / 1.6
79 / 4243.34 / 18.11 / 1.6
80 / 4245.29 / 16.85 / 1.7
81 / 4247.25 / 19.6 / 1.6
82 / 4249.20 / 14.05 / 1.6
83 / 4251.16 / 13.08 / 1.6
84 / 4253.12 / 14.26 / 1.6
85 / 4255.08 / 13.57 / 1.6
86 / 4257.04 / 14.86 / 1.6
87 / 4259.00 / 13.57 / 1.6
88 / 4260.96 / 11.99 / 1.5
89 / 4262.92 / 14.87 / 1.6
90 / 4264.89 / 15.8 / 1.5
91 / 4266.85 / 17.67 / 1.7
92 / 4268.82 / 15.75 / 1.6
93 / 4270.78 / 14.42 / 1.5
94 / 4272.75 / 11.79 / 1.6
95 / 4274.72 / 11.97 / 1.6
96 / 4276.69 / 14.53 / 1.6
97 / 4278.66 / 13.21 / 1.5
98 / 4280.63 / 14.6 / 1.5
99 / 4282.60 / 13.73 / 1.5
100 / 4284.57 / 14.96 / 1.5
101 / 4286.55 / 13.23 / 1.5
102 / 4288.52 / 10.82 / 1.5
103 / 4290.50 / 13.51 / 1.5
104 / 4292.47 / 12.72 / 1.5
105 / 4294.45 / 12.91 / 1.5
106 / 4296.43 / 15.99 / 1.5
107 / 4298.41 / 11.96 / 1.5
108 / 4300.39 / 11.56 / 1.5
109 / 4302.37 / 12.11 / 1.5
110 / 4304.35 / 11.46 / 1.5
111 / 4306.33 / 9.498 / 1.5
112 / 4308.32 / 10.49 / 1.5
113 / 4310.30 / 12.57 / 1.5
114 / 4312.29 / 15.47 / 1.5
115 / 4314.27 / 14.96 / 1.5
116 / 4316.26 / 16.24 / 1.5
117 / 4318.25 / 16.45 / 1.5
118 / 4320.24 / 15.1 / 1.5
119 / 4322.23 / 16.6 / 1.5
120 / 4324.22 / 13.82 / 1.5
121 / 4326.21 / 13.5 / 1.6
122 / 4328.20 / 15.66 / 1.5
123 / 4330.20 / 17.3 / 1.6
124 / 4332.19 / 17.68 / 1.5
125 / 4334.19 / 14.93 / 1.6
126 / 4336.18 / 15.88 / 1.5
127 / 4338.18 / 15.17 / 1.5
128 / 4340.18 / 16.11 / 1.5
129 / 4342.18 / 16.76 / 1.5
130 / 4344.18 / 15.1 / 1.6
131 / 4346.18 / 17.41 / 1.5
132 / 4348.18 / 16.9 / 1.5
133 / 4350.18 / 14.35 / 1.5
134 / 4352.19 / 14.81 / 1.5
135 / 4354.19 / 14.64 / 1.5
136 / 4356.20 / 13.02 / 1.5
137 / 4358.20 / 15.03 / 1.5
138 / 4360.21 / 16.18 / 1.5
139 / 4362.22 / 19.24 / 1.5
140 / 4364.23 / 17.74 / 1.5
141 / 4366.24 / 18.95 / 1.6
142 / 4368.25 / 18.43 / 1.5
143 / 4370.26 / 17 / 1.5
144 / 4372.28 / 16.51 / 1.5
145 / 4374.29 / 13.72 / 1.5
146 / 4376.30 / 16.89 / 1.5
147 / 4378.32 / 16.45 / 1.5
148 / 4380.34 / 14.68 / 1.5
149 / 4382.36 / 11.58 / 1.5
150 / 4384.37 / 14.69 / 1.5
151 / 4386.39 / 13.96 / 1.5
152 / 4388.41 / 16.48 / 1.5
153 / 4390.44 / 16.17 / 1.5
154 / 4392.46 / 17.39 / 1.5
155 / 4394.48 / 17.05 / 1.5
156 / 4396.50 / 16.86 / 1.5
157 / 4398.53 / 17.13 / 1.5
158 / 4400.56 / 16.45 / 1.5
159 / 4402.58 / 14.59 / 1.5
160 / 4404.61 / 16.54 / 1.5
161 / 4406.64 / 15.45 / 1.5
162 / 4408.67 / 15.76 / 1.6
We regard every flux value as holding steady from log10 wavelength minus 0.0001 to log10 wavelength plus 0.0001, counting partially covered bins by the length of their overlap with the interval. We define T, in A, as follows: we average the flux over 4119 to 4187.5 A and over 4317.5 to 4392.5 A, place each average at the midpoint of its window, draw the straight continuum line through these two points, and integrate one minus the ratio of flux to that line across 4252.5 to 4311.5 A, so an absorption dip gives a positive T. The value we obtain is 6.23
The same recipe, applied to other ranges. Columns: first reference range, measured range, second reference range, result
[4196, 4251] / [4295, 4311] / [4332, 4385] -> 3.41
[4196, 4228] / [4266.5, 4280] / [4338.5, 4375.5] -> 0.82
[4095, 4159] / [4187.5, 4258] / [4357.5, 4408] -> 1.28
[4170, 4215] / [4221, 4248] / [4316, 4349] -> 0.70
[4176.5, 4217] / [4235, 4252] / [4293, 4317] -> -2.51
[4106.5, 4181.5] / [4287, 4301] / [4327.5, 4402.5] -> 2.23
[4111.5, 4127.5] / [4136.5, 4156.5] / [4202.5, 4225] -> 2.66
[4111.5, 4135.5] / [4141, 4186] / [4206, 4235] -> 2.82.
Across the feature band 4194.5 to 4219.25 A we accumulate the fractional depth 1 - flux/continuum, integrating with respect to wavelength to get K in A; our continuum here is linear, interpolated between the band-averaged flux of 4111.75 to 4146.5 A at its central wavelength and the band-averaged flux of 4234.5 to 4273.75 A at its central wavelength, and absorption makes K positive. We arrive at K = 0.4 A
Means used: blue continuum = 14.1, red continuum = 14.9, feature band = 14.4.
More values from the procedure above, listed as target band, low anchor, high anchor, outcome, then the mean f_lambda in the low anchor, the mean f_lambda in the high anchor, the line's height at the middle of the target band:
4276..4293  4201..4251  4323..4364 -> 1.72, 14.3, 15.7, 15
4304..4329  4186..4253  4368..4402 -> 1.94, 14.2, 15.9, 15.2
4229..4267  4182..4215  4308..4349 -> 0.46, 14.2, 15.5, 14.7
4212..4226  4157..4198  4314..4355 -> 0.62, 13.6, 15.7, 14.1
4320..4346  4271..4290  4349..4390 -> -1.80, 13.3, 15.7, 14.7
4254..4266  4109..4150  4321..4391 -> 0.70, 14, 15.8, 15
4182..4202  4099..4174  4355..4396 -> 0.80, 13.6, 16.1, 14.1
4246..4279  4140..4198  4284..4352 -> -1.04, 13.4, 14.4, 14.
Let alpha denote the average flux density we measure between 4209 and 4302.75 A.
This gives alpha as 13.9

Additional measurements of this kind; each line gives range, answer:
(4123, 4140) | 13.5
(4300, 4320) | 13.2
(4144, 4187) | 13.1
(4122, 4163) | 13.4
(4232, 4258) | 14.9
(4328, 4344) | 16.2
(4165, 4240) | 13.5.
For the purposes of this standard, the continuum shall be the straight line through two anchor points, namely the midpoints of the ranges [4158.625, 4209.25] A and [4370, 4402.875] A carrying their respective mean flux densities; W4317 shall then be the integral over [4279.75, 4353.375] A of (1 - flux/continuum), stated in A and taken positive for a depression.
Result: 3.4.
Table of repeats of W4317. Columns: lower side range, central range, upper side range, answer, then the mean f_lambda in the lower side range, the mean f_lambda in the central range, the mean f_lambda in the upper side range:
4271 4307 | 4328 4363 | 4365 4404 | -2.7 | 12.9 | 15.9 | 16.1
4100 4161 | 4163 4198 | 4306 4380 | 1.4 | 13.5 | 13.5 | 15.6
